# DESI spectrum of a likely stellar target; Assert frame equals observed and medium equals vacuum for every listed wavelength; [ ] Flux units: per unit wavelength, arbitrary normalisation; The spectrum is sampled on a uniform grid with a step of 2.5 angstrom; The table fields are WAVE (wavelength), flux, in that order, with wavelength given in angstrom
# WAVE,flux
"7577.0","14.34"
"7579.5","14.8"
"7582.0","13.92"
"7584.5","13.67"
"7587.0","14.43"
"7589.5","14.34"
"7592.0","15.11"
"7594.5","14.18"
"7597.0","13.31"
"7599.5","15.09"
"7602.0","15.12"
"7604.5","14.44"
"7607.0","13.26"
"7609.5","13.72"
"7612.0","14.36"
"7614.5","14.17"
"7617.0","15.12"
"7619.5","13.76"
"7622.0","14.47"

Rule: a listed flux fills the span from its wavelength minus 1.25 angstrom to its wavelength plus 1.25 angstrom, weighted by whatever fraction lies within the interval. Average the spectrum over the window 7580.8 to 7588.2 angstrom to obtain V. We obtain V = 14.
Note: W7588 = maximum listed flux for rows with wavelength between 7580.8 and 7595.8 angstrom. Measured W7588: 15.11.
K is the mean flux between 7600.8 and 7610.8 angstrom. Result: 14.1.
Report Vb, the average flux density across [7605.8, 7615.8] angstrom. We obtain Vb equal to 13.9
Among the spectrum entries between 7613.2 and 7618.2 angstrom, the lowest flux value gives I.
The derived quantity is 14.17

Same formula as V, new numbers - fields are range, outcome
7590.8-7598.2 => 14.2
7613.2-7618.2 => 14.6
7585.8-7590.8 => 14.4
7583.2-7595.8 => 14.3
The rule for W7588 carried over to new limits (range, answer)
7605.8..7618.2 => 15.12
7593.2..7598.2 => 14.18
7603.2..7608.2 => 14.44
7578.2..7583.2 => 14.8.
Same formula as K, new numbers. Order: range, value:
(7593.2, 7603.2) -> 14.4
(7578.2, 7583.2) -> 14.4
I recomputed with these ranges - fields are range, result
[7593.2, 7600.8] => 13.31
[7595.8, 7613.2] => 13.26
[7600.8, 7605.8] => 14.44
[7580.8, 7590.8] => 13.67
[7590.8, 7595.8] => 14.18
